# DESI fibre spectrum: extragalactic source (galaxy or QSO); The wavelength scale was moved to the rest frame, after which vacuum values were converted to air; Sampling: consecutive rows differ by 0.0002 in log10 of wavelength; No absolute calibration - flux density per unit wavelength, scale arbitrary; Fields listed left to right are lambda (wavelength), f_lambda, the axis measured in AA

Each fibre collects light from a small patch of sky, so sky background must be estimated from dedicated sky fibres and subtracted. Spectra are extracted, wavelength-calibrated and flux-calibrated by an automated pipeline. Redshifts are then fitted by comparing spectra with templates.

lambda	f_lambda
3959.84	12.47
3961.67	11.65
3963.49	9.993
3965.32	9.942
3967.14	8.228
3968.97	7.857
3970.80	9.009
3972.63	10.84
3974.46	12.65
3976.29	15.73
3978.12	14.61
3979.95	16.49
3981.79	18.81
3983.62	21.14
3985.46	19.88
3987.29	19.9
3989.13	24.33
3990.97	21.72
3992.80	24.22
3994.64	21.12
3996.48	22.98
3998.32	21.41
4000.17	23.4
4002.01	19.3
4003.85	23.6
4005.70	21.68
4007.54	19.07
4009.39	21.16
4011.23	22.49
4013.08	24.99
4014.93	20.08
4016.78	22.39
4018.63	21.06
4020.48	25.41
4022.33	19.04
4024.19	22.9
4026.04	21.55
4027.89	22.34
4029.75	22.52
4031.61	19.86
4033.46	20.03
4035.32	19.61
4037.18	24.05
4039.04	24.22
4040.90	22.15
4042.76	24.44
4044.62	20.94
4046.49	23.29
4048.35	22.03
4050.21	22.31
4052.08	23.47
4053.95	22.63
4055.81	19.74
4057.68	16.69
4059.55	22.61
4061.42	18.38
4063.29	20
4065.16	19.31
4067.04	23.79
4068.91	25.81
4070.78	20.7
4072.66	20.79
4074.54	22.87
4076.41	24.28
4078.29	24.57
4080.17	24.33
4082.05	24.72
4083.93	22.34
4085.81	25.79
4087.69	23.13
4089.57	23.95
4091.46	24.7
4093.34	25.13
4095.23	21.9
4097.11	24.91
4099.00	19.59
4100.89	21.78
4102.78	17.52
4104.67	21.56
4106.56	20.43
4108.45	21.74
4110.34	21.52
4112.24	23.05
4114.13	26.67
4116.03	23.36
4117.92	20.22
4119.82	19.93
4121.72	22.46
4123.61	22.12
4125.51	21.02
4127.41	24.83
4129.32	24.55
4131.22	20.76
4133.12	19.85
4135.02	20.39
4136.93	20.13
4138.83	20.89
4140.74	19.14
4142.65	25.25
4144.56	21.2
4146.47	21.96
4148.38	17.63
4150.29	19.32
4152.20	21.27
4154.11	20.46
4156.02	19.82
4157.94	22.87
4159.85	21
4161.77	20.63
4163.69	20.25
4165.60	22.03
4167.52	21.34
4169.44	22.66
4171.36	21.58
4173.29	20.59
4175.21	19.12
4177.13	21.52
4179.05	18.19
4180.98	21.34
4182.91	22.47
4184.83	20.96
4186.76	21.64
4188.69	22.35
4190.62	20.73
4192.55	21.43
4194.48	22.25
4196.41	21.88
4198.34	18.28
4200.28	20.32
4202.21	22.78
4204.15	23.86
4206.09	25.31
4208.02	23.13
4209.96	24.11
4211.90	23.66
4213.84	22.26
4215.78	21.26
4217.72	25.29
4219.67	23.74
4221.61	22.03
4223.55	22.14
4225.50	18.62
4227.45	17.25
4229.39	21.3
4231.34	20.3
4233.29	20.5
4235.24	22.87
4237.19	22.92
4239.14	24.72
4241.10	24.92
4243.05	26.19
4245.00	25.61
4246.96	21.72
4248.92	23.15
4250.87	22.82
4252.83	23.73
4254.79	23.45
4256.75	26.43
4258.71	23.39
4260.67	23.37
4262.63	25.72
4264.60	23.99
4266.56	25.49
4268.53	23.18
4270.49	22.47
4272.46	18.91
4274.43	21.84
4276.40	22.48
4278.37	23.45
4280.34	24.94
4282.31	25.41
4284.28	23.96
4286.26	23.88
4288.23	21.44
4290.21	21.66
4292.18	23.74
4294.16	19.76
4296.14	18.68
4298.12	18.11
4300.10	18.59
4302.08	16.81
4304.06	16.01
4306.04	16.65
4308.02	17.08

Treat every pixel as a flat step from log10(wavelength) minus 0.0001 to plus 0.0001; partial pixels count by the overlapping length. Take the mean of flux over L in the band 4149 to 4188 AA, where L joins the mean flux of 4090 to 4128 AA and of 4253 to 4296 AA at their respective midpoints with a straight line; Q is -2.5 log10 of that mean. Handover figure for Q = 0.08 mag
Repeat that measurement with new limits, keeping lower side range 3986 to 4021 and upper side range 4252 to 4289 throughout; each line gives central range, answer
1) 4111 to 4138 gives 0.03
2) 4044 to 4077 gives 0.04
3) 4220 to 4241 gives 0.09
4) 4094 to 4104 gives 0.07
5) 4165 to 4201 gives 0.10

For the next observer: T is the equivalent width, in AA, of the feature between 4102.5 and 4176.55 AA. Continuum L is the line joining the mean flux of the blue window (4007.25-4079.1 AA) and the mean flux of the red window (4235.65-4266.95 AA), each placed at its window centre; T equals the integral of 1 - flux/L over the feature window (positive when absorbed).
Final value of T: 5.2 AA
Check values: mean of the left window 21.9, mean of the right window 24.2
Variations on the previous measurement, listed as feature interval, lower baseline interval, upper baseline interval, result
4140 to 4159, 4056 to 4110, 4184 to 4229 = 1.0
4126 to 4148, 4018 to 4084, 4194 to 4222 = 0.8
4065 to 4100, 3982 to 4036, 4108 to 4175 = -3.0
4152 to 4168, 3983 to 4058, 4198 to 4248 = 0.9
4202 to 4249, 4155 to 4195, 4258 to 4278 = -1.2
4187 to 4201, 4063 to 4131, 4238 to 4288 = 1.3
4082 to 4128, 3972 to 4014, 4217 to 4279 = -2.5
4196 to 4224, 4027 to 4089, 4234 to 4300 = 0.2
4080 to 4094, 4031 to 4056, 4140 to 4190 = -1.6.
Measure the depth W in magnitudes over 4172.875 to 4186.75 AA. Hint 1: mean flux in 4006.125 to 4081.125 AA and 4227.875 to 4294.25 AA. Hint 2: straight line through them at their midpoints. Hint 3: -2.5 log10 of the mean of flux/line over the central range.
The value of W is 0.10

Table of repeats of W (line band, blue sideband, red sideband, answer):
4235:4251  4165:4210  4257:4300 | -0.08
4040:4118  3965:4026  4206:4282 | -0.10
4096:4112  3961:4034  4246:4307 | -0.06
